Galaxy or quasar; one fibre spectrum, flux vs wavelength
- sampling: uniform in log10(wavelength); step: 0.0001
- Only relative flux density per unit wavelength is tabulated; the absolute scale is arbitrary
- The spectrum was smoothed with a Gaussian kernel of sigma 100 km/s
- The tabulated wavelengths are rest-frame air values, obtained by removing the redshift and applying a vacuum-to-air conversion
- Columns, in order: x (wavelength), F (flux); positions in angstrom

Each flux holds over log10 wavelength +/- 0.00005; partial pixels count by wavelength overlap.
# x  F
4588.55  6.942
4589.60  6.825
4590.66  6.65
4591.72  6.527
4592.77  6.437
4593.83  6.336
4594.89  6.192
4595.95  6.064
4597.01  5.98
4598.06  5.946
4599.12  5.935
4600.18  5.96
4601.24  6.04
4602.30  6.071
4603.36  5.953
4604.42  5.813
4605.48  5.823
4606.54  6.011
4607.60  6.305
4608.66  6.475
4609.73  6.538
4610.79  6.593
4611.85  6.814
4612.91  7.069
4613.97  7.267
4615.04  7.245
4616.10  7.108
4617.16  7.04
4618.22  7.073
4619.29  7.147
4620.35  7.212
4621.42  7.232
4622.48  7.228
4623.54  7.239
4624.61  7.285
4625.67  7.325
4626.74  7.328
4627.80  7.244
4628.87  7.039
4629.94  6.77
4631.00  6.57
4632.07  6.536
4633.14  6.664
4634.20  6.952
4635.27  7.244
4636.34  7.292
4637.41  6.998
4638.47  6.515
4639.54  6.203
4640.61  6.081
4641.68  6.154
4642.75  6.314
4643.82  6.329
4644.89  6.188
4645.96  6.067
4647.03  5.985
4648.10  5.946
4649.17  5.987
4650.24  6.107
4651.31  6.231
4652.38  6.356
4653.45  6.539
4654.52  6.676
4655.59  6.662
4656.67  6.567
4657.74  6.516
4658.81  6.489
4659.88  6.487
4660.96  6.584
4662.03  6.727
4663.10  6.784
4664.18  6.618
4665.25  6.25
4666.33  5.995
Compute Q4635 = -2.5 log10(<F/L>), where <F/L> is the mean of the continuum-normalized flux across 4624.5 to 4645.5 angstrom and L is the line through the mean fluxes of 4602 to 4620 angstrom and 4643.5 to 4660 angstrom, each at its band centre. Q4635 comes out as -0.05 mag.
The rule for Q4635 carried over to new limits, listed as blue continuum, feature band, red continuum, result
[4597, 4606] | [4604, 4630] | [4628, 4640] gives -0.09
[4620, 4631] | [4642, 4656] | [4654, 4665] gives 0.09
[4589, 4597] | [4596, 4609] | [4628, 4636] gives 0.09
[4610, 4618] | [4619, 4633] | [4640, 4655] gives -0.05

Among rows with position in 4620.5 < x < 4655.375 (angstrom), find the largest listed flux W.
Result 7.328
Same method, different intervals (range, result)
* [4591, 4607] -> 6.527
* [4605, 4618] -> 7.267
